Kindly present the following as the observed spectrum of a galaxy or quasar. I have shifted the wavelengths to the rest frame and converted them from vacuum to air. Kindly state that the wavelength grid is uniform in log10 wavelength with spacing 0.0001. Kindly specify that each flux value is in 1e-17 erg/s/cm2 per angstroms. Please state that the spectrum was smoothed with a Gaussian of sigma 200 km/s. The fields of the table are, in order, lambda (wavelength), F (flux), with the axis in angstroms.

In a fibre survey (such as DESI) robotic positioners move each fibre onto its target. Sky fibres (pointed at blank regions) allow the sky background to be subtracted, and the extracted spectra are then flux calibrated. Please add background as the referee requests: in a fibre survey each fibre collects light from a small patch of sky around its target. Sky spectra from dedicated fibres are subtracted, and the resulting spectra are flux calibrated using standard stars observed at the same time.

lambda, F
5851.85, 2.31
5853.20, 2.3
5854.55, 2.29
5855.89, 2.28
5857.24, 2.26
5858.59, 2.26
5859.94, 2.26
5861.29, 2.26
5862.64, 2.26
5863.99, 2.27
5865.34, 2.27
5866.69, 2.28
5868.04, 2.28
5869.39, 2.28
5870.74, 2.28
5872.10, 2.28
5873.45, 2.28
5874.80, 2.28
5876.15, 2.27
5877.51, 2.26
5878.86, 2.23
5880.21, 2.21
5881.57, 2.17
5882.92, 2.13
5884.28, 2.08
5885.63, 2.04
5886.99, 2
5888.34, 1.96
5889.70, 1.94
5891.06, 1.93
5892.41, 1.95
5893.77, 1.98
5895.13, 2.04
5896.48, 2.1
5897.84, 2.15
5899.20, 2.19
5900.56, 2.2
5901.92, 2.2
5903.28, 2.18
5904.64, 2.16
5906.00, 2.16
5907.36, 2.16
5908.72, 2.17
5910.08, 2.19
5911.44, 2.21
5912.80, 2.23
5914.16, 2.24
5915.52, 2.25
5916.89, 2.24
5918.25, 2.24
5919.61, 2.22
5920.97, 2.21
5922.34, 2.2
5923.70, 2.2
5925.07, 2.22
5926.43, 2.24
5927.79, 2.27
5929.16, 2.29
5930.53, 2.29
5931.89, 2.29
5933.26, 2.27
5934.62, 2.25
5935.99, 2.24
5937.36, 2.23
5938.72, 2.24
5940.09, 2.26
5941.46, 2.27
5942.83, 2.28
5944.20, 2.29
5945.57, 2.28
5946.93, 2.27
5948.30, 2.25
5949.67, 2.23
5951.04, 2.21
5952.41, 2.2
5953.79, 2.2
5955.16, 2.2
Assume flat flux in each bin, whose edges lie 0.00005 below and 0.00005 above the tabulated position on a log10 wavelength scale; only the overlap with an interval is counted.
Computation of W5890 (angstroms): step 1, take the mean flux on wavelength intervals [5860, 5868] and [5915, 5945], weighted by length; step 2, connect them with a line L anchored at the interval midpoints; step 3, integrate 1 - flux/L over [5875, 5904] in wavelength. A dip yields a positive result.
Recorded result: 2.0 angstroms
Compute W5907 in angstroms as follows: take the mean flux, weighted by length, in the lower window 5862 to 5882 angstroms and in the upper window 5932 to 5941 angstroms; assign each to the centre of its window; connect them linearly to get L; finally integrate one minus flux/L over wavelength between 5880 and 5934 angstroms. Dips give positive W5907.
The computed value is 2.3 angstroms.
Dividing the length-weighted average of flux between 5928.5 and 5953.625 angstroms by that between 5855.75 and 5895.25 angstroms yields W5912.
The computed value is 1.04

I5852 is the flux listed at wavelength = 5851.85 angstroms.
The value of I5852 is 2.31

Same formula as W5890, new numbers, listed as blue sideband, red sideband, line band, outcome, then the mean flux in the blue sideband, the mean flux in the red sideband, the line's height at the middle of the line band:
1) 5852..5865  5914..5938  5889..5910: 1.4 angstroms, 2.27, 2.24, 2.26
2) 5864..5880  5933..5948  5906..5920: 0.3 angstroms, 2.27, 2.26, 2.27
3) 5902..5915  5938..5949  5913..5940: -0.2 angstroms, 2.19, 2.27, 2.23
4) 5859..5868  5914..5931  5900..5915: 0.4 angstroms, 2.27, 2.24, 2.25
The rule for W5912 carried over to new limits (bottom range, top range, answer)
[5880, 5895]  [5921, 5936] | 1.11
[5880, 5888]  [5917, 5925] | 1.06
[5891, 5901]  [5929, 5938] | 1.09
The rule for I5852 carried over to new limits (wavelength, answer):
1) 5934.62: 2.25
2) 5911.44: 2.21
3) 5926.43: 2.24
